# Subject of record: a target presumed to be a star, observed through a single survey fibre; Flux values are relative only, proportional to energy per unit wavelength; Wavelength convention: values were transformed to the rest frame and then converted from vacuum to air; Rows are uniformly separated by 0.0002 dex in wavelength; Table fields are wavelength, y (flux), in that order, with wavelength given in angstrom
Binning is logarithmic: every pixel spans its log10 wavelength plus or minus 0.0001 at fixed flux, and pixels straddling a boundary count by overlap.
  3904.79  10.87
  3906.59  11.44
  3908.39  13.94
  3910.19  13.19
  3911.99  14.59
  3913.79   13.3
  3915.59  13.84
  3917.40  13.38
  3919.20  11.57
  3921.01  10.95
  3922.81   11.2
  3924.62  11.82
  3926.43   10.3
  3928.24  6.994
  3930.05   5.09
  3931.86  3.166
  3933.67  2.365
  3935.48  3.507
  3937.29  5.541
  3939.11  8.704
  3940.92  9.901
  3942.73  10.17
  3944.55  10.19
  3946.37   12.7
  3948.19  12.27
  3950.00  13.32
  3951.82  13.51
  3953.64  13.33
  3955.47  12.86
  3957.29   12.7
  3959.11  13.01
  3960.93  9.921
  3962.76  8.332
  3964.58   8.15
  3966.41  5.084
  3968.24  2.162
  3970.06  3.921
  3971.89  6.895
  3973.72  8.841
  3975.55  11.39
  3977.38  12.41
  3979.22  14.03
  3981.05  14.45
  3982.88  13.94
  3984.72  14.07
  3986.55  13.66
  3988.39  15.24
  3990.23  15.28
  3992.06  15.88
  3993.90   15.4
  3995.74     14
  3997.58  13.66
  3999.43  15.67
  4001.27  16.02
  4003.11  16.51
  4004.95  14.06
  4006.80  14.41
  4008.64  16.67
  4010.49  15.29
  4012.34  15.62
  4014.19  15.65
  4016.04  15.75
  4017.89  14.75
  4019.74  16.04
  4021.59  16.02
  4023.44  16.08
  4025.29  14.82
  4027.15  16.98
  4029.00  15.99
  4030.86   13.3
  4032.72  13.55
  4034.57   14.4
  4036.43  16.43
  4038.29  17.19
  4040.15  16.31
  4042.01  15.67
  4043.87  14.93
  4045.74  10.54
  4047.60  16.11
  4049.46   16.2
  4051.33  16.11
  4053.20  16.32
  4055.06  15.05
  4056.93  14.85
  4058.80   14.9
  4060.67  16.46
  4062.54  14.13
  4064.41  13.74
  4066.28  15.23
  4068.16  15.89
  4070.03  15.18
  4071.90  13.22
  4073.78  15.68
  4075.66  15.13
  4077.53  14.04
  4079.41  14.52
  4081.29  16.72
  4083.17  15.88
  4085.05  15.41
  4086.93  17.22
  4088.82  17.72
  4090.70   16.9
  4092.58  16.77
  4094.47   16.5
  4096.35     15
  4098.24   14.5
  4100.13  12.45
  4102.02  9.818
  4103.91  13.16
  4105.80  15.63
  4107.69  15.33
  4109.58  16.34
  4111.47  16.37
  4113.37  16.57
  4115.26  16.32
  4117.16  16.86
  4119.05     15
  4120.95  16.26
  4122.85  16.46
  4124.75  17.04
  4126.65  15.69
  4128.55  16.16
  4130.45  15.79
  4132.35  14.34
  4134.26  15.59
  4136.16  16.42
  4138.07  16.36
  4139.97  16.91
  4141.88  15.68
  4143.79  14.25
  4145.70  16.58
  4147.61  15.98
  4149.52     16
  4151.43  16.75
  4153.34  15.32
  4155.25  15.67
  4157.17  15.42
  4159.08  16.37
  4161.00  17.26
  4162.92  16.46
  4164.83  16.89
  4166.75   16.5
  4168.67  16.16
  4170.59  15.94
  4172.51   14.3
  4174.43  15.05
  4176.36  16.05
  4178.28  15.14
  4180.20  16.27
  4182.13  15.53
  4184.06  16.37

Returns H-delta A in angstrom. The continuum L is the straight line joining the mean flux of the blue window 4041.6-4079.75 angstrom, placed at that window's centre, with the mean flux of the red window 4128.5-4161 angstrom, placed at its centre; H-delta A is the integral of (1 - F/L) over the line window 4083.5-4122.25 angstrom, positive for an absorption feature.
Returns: -0.26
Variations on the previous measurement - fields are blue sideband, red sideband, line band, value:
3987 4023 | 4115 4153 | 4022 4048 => 0.6 angstrom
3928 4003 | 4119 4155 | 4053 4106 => -3.3 angstrom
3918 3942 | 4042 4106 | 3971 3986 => -2.5 angstrom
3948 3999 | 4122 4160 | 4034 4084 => -4.9 angstrom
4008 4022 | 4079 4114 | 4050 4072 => 0.5 angstrom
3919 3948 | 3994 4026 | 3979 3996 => -1.7 angstrom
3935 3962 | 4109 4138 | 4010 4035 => -4.3 angstrom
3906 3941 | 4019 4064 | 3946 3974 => 3.8 angstrom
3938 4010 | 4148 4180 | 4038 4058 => -2.5 angstrom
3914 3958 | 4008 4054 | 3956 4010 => 2.2 angstrom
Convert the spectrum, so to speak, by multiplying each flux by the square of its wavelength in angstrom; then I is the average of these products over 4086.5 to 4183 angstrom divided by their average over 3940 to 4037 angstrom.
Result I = 1.3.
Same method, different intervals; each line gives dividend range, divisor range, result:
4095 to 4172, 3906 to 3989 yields 1.65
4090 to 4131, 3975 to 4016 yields 1.11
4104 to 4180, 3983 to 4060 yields 1.11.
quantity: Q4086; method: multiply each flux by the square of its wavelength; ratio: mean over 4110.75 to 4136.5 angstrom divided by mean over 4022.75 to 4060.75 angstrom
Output 1.09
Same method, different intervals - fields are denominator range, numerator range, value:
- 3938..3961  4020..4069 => 1.36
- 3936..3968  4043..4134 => 1.59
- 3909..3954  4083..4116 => 1.65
